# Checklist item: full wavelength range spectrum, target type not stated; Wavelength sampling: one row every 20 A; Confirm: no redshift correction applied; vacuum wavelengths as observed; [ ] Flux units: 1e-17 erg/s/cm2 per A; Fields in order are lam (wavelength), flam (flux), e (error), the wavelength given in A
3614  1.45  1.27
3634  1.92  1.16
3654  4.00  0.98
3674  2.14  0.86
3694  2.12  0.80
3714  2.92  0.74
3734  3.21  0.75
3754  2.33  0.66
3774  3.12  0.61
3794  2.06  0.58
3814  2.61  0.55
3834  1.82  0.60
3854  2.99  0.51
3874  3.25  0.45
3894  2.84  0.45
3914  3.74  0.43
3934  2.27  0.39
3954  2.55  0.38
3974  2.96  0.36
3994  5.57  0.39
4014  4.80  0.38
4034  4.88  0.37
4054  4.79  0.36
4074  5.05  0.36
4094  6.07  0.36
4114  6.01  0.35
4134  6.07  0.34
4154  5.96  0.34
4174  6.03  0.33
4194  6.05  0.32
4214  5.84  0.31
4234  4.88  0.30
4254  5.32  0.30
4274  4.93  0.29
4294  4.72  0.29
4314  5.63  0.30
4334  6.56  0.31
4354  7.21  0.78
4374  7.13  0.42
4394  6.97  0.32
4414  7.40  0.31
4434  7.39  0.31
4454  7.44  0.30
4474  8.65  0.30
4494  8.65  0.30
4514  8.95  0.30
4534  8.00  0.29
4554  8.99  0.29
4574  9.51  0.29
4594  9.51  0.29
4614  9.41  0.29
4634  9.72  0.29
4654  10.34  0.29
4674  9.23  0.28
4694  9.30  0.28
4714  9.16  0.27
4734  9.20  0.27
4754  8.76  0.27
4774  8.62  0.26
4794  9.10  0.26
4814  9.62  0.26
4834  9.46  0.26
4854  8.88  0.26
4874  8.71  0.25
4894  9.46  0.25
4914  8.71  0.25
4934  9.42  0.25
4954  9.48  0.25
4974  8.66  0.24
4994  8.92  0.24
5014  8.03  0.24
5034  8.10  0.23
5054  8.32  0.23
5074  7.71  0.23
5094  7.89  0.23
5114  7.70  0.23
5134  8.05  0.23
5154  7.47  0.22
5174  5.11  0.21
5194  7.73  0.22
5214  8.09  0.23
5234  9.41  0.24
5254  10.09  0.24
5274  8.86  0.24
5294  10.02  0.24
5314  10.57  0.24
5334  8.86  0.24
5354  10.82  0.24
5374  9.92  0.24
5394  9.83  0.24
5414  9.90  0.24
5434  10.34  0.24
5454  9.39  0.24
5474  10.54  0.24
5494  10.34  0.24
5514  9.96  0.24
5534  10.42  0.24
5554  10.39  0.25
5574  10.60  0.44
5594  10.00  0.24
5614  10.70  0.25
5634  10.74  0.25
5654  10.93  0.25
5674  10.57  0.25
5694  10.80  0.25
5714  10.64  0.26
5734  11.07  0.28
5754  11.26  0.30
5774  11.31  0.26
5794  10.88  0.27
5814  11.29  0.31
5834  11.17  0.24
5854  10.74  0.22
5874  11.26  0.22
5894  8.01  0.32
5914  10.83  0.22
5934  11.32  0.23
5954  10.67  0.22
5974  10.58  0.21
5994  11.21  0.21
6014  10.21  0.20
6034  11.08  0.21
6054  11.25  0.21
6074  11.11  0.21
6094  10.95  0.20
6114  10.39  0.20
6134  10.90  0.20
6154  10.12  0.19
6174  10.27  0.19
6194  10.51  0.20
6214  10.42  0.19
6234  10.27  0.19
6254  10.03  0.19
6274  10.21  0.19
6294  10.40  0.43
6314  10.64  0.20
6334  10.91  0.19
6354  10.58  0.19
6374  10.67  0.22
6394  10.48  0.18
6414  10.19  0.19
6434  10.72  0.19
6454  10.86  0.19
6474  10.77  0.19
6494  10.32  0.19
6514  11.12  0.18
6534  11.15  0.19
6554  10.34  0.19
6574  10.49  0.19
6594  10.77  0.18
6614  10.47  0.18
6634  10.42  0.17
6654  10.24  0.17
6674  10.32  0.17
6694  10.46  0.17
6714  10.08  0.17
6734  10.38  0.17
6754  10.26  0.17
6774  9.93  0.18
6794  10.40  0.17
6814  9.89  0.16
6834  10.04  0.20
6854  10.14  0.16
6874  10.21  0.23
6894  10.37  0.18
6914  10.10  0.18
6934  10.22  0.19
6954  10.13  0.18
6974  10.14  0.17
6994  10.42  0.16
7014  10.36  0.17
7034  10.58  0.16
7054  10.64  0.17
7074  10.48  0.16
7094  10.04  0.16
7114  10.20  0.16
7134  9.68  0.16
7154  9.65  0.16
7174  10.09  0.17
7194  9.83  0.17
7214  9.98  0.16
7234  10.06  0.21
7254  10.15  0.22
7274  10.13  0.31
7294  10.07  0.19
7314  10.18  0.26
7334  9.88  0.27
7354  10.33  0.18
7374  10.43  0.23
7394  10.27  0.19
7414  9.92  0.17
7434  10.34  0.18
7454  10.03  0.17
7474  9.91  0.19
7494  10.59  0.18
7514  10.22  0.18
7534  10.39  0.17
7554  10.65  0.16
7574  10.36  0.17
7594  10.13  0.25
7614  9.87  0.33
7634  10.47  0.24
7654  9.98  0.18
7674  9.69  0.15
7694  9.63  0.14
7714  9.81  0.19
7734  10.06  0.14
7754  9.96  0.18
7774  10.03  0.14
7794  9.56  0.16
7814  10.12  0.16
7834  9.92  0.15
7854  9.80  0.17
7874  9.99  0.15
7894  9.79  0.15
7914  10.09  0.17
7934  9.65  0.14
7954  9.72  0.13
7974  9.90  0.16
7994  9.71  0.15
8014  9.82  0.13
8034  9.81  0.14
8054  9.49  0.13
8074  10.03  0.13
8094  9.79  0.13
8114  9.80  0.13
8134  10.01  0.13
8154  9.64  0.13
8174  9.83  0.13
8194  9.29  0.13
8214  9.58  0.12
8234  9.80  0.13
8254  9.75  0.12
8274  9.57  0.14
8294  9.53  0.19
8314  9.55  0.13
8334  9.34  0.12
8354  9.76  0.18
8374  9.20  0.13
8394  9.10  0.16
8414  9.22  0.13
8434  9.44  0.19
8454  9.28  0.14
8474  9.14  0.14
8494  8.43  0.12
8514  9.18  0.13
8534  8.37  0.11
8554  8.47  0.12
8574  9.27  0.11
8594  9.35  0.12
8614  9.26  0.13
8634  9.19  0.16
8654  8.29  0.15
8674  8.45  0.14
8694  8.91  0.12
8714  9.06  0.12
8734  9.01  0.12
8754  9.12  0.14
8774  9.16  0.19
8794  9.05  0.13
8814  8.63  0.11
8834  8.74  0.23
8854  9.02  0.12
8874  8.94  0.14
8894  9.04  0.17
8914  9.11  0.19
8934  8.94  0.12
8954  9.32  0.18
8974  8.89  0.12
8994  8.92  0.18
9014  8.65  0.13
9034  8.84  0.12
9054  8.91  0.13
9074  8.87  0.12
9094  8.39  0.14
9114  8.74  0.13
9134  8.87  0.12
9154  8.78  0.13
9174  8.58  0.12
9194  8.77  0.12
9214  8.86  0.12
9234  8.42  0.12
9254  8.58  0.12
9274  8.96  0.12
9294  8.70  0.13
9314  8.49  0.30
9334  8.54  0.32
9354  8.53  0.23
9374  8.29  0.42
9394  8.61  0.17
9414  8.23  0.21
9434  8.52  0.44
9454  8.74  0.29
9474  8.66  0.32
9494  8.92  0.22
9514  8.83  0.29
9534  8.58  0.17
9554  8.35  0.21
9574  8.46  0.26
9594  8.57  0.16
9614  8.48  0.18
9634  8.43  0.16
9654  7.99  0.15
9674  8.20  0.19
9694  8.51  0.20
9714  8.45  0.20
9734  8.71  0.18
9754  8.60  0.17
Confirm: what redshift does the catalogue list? 0.00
